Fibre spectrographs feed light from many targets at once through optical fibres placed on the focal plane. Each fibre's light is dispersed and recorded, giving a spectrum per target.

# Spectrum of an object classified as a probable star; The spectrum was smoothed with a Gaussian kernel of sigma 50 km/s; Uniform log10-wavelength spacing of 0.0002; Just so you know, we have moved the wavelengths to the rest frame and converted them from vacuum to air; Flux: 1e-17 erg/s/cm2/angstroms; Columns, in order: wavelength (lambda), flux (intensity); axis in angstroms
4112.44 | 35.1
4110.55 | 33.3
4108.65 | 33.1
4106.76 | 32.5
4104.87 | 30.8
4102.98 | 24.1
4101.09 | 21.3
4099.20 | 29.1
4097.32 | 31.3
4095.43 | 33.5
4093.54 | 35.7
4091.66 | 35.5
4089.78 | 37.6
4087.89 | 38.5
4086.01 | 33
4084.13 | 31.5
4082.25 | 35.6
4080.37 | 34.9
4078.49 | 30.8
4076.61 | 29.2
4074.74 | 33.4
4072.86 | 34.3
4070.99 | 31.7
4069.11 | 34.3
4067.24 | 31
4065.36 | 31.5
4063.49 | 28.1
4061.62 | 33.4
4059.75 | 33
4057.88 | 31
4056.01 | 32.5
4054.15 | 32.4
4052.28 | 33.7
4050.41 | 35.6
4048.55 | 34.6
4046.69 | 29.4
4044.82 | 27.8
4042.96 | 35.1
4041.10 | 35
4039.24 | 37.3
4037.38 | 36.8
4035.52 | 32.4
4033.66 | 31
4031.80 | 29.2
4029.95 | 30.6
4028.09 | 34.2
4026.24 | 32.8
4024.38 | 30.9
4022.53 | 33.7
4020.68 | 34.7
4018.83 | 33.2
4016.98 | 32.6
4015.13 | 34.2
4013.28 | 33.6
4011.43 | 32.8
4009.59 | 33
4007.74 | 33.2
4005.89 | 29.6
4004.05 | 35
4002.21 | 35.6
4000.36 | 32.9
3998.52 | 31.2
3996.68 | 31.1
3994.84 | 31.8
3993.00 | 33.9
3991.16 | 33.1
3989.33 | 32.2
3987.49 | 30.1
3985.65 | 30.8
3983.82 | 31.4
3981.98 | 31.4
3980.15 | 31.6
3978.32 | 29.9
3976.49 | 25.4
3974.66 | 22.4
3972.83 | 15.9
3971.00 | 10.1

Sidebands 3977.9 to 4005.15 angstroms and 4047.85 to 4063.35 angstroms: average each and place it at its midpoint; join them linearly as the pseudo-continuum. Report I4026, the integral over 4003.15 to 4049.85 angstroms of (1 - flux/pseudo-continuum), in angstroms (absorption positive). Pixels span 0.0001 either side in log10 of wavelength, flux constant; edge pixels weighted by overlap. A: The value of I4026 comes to -0.4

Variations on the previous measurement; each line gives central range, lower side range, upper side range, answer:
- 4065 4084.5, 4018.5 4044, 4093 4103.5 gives -1.3 angstroms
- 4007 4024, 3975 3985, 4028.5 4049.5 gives -1.0 angstroms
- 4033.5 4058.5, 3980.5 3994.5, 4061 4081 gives -1.0 angstroms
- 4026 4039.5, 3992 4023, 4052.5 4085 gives 0.0 angstroms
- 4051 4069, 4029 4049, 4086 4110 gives 0.2 angstroms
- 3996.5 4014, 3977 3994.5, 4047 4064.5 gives -0.6 angstroms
